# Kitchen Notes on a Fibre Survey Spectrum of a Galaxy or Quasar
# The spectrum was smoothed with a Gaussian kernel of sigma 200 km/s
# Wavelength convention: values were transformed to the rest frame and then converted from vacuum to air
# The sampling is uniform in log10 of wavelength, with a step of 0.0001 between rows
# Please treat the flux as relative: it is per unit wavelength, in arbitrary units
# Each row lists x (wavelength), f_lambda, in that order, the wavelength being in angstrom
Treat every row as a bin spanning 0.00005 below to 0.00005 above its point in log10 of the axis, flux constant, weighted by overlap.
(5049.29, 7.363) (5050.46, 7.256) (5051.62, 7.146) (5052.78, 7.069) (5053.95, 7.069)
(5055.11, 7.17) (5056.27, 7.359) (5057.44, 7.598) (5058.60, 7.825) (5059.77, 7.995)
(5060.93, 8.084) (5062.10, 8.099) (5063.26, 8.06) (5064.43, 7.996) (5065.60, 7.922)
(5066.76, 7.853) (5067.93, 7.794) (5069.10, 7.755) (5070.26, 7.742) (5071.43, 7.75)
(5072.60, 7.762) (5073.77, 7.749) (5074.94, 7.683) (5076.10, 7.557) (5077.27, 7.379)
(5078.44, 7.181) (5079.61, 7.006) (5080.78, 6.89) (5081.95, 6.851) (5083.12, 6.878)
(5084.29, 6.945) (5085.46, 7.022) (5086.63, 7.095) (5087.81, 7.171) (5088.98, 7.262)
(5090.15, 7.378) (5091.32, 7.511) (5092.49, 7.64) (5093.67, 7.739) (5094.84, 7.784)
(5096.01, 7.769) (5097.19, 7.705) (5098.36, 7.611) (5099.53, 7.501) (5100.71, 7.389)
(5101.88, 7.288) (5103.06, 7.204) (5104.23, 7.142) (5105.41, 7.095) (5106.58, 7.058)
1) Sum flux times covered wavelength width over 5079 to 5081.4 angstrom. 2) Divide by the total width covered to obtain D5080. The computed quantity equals 6.95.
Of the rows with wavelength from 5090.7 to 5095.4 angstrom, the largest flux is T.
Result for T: 7.784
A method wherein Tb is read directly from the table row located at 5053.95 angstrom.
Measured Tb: 7.069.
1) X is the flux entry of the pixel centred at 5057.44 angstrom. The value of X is 7.598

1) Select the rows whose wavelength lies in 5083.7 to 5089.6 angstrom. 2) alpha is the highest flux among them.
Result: 7.262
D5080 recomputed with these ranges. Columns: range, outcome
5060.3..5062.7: 8.11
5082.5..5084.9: 6.92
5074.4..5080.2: 7.37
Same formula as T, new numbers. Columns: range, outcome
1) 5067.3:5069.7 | 7.794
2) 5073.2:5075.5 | 7.749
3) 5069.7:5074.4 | 7.762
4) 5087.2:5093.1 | 7.64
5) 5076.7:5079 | 7.379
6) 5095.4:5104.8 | 7.769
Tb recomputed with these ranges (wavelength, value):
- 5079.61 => 7.006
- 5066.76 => 7.853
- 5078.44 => 7.181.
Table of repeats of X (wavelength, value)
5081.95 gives 6.851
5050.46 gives 7.256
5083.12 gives 6.878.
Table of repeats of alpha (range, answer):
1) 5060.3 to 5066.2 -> 8.099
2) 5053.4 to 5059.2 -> 7.825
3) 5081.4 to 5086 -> 7.022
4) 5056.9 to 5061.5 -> 8.084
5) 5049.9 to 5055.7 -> 7.256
